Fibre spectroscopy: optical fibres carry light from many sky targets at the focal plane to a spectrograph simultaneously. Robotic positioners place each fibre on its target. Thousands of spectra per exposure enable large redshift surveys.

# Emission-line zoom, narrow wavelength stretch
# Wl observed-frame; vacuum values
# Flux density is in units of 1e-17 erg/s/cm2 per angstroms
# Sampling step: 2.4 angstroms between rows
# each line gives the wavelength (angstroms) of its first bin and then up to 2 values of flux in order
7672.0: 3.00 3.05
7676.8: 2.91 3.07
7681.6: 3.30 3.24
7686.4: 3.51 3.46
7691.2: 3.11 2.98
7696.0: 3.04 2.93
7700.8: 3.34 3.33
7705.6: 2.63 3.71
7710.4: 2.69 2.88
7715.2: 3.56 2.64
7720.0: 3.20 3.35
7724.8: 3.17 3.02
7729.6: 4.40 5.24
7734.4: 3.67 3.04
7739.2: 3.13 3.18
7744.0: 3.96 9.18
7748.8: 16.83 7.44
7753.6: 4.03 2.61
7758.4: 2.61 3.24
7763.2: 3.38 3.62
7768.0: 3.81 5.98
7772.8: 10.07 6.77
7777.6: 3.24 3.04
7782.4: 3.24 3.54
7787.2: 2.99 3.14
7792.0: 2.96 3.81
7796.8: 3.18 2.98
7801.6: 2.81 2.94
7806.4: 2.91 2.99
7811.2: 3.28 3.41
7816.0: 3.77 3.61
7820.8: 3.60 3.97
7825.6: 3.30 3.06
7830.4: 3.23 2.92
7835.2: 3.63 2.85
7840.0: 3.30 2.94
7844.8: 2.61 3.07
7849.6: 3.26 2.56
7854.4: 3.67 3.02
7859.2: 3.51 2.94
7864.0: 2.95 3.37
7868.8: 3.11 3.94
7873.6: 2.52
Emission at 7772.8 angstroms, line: [N II] 6583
